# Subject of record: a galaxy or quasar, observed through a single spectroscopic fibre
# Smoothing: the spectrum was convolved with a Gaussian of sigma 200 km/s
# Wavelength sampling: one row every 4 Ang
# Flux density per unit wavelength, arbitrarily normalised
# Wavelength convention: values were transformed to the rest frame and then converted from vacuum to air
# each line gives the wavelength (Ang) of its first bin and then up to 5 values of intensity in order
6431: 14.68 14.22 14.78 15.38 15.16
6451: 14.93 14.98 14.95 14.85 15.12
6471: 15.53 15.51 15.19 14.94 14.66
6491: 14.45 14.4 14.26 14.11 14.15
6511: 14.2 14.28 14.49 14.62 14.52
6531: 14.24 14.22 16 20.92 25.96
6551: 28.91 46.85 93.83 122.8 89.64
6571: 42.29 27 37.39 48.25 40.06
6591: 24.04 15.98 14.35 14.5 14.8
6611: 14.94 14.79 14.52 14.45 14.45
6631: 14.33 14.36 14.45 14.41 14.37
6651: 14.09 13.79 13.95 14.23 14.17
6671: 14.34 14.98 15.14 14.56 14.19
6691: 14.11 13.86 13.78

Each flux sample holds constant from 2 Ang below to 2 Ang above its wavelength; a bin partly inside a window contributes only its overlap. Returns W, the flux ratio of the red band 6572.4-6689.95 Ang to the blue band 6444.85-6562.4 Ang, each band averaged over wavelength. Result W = 0.87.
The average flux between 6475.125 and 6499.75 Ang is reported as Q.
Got 14.7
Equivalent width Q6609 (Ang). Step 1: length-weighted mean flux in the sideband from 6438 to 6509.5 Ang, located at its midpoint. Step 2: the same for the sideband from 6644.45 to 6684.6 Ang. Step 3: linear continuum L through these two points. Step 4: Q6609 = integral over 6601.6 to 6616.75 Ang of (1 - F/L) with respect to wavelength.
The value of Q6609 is -0.3 Ang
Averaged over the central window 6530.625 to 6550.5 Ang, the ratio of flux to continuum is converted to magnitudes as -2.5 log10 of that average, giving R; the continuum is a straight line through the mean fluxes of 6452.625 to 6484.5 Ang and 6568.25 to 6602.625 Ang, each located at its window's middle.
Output 0.30 mag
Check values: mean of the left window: 15.1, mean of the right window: 31.7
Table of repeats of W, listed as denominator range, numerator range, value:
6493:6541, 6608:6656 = 1.00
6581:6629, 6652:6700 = 0.70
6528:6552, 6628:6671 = 0.73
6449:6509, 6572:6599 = 2.11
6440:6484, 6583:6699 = 1.07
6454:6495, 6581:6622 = 1.43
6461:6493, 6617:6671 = 0.95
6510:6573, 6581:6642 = 0.52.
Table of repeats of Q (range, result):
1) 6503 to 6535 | 14.3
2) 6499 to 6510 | 14.2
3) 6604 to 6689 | 14.4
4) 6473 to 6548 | 15.4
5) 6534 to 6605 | 40.5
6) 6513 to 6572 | 38.2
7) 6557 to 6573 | 87.1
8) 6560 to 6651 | 29.3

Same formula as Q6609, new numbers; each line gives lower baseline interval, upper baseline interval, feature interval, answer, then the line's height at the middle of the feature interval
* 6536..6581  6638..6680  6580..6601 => 5.42 Ang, 38.2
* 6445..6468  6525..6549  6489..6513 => 3.20 Ang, 16.5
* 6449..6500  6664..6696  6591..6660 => -1.06 Ang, 14.6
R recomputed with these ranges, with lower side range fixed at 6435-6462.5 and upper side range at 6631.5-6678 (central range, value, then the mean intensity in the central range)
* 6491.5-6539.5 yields 0.025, 14.4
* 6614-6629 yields -0.009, 14.5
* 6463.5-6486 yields -0.024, 15.2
